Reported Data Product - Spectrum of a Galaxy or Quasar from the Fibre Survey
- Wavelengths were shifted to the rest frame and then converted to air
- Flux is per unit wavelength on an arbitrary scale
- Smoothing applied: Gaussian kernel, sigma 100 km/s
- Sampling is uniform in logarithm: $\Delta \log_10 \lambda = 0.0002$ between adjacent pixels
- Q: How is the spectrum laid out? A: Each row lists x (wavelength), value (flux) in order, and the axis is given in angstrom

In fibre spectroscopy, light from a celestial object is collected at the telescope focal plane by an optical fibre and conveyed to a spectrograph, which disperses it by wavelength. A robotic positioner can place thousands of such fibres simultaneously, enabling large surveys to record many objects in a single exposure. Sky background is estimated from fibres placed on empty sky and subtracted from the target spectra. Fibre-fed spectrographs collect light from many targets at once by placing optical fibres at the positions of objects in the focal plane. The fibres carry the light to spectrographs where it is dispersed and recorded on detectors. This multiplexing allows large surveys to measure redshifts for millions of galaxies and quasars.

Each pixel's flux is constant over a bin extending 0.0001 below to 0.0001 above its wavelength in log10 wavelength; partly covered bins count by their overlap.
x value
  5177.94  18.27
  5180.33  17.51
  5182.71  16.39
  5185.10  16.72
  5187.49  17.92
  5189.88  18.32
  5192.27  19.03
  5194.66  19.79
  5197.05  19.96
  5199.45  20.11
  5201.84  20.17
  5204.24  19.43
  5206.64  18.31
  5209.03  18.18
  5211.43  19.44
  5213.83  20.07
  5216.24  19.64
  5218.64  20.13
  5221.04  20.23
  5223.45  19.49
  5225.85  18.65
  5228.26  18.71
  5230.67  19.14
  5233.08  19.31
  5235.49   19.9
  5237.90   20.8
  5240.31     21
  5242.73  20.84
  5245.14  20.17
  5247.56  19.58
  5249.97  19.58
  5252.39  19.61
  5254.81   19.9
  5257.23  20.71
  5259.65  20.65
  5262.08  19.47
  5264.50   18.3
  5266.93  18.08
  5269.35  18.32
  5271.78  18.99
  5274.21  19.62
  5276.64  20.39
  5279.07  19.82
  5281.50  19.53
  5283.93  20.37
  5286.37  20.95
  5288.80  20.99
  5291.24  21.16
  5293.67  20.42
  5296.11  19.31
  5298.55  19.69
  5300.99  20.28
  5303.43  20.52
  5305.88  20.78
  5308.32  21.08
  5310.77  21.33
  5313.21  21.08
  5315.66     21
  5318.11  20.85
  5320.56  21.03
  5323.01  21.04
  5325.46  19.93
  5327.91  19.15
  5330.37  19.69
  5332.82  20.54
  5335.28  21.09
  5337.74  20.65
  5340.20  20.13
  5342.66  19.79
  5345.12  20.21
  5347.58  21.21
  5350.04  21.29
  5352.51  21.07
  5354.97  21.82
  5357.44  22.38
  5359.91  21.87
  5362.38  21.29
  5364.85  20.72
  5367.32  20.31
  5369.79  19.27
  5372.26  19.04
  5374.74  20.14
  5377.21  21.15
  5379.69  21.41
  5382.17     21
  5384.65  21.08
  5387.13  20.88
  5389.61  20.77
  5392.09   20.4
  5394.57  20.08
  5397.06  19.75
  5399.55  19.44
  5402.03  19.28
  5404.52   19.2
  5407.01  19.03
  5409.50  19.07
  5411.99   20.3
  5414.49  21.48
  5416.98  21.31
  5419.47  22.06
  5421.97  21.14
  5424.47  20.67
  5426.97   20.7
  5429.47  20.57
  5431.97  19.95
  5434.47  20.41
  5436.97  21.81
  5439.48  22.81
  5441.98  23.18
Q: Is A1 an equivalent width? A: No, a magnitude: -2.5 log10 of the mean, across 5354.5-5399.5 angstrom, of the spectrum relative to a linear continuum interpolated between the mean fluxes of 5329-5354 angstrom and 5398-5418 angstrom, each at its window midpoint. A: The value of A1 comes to -0.03 mag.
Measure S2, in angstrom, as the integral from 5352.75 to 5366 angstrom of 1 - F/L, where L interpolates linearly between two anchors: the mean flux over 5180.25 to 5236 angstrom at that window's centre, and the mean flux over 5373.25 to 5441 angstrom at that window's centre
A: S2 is -0.89 angstrom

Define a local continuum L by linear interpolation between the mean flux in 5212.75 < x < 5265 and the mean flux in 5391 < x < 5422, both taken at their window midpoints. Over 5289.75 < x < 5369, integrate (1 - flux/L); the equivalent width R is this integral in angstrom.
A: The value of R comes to -2.75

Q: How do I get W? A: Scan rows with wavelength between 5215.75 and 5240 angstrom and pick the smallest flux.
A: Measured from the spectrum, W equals 18.65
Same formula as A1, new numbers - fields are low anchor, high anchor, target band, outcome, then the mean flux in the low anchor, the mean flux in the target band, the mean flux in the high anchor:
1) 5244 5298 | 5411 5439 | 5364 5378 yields 0.028 mag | 19.8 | 20.1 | 21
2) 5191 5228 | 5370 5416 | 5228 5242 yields -0.018 mag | 19.5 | 19.9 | 20.2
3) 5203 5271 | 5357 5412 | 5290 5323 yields -0.041 mag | 19.6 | 20.7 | 20.3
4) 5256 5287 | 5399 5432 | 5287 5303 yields -0.034 mag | 19.6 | 20.4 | 20.3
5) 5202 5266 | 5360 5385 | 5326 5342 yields 0.008 mag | 19.7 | 20.2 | 20.6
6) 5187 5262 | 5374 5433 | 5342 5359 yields -0.050 mag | 19.7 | 21.2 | 20.5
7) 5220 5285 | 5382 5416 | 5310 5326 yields -0.057 mag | 19.7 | 20.9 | 20.1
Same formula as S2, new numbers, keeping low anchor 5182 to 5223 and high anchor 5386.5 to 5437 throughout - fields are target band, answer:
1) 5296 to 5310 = -0.5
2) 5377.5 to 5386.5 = -0.4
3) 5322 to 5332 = -0.1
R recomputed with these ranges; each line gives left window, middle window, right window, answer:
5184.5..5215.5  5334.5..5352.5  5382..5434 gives -0.60 angstrom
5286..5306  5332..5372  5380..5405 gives -0.95 angstrom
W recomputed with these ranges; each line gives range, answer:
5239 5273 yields 18.08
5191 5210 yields 18.18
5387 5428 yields 19.03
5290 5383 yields 19.04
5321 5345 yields 19.15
